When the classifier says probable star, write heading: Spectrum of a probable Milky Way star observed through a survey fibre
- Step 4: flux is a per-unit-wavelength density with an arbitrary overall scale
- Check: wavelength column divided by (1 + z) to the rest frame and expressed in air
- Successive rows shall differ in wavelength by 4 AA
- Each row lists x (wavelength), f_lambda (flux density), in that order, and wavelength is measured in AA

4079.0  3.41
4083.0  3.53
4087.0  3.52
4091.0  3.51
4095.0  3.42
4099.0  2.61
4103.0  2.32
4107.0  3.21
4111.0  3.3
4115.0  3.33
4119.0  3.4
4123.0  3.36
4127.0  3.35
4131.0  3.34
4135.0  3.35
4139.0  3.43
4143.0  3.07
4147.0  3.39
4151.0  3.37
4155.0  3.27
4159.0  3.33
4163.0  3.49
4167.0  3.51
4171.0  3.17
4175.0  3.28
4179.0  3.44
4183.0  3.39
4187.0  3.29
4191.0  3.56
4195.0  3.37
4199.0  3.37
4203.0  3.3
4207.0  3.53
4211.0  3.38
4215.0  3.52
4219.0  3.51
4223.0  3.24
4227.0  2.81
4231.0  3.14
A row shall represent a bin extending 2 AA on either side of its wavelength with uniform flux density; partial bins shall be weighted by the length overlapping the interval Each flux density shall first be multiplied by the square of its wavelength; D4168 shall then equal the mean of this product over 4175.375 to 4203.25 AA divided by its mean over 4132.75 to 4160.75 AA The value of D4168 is 1.0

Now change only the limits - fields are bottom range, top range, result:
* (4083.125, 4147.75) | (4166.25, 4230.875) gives 1.07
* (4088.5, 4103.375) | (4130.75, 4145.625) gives 1.10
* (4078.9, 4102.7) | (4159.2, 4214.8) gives 1.09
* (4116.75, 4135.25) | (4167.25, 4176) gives 1.00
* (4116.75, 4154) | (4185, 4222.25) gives 1.06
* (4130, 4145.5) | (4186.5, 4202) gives 1.06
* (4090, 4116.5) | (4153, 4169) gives 1.14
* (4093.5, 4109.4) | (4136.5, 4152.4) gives 1.17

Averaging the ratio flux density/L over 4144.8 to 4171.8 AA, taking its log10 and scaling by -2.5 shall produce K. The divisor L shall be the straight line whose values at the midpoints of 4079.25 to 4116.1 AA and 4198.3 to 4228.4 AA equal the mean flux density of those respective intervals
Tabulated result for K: -0.030 mag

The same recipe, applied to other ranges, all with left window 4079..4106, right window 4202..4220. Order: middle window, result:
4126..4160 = -0.010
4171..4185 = 0.011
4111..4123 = -0.040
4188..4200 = -0.004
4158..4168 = -0.035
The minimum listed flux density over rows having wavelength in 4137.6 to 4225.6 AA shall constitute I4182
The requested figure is 3.07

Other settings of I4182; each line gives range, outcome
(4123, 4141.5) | 3.34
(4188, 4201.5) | 3.37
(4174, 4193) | 3.28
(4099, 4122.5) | 2.32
